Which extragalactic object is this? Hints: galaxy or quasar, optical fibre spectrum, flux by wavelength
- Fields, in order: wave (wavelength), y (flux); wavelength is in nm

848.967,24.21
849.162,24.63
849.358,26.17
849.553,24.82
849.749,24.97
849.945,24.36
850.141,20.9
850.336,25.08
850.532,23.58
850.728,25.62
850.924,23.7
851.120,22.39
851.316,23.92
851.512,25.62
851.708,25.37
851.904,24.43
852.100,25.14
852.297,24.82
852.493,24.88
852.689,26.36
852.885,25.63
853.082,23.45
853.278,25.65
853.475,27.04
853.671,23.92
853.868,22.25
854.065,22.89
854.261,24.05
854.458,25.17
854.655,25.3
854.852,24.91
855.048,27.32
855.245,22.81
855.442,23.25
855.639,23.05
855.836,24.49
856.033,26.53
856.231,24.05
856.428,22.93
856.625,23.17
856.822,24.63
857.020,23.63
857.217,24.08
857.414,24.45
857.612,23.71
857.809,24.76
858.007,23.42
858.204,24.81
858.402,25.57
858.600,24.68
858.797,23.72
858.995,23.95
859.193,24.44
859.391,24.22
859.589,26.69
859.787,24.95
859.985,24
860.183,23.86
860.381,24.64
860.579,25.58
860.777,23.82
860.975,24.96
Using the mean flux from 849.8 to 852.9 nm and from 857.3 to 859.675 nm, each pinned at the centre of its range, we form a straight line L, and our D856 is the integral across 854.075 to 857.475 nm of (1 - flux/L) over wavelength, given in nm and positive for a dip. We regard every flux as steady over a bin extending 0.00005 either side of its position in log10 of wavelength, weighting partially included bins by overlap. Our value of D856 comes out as 0.027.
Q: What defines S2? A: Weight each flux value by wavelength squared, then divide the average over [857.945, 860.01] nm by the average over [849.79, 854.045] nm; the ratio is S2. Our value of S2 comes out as 1.0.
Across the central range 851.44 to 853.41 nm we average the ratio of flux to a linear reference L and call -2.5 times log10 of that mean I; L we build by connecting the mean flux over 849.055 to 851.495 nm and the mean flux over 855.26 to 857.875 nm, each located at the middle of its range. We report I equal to -0.04 mag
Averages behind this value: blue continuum 24.2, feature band 25.2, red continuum 24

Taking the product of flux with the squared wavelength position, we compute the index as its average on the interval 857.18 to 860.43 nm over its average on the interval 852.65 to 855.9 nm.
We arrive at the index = 1.01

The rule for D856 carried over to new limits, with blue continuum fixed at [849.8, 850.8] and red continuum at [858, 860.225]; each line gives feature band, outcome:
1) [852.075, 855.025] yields -0.081 nm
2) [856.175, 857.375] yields 0.031 nm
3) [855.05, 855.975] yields 0.014 nm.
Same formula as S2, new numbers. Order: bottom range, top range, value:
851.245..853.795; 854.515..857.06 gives 0.98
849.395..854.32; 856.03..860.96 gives 1.01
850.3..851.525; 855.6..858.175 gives 1.01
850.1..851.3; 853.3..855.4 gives 1.05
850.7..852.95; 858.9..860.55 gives 1.01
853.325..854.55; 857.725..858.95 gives 1.02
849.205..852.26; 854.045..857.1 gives 1.01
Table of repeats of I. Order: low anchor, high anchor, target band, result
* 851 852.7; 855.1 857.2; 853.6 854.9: 0.011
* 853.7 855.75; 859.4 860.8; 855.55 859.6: 0.009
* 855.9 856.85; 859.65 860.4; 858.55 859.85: -0.011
